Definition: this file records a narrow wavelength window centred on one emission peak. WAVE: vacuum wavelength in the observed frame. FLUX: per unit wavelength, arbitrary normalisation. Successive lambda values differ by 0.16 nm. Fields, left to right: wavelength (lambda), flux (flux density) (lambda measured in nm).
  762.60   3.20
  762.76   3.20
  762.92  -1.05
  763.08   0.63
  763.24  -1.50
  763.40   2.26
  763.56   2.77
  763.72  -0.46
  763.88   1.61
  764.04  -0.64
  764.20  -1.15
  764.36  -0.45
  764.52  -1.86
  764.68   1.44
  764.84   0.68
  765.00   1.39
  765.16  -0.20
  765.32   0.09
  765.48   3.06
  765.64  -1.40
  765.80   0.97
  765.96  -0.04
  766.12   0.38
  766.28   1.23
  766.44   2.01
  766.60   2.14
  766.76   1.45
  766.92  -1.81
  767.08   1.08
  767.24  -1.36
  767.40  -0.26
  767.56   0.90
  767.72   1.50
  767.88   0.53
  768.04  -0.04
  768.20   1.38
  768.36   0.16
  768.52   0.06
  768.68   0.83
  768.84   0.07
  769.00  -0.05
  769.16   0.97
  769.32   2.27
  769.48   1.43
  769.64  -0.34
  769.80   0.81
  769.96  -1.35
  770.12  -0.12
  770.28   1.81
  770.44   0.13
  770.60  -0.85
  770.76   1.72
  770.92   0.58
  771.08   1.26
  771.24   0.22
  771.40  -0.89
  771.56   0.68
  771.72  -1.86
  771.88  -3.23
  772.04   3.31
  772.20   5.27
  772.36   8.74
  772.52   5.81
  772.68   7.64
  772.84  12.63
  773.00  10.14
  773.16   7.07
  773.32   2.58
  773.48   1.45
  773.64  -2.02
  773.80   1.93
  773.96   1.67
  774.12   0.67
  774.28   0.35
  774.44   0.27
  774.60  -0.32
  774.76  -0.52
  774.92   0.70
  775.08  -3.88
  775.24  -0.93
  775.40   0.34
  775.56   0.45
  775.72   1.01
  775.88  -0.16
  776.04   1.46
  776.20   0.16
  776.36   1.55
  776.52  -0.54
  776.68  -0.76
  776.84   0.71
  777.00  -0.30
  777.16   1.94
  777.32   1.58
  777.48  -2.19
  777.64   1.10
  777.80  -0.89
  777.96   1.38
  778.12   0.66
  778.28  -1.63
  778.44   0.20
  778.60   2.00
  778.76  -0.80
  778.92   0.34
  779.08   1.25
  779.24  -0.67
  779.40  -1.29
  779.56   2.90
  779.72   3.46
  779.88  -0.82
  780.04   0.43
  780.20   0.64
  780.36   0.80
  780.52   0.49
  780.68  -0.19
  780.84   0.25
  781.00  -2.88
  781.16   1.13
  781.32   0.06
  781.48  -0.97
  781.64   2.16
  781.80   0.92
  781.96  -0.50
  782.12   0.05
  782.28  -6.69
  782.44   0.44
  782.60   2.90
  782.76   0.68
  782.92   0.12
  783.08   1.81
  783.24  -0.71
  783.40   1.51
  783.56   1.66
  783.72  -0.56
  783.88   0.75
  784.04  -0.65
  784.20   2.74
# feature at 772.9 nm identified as [O II] 3727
